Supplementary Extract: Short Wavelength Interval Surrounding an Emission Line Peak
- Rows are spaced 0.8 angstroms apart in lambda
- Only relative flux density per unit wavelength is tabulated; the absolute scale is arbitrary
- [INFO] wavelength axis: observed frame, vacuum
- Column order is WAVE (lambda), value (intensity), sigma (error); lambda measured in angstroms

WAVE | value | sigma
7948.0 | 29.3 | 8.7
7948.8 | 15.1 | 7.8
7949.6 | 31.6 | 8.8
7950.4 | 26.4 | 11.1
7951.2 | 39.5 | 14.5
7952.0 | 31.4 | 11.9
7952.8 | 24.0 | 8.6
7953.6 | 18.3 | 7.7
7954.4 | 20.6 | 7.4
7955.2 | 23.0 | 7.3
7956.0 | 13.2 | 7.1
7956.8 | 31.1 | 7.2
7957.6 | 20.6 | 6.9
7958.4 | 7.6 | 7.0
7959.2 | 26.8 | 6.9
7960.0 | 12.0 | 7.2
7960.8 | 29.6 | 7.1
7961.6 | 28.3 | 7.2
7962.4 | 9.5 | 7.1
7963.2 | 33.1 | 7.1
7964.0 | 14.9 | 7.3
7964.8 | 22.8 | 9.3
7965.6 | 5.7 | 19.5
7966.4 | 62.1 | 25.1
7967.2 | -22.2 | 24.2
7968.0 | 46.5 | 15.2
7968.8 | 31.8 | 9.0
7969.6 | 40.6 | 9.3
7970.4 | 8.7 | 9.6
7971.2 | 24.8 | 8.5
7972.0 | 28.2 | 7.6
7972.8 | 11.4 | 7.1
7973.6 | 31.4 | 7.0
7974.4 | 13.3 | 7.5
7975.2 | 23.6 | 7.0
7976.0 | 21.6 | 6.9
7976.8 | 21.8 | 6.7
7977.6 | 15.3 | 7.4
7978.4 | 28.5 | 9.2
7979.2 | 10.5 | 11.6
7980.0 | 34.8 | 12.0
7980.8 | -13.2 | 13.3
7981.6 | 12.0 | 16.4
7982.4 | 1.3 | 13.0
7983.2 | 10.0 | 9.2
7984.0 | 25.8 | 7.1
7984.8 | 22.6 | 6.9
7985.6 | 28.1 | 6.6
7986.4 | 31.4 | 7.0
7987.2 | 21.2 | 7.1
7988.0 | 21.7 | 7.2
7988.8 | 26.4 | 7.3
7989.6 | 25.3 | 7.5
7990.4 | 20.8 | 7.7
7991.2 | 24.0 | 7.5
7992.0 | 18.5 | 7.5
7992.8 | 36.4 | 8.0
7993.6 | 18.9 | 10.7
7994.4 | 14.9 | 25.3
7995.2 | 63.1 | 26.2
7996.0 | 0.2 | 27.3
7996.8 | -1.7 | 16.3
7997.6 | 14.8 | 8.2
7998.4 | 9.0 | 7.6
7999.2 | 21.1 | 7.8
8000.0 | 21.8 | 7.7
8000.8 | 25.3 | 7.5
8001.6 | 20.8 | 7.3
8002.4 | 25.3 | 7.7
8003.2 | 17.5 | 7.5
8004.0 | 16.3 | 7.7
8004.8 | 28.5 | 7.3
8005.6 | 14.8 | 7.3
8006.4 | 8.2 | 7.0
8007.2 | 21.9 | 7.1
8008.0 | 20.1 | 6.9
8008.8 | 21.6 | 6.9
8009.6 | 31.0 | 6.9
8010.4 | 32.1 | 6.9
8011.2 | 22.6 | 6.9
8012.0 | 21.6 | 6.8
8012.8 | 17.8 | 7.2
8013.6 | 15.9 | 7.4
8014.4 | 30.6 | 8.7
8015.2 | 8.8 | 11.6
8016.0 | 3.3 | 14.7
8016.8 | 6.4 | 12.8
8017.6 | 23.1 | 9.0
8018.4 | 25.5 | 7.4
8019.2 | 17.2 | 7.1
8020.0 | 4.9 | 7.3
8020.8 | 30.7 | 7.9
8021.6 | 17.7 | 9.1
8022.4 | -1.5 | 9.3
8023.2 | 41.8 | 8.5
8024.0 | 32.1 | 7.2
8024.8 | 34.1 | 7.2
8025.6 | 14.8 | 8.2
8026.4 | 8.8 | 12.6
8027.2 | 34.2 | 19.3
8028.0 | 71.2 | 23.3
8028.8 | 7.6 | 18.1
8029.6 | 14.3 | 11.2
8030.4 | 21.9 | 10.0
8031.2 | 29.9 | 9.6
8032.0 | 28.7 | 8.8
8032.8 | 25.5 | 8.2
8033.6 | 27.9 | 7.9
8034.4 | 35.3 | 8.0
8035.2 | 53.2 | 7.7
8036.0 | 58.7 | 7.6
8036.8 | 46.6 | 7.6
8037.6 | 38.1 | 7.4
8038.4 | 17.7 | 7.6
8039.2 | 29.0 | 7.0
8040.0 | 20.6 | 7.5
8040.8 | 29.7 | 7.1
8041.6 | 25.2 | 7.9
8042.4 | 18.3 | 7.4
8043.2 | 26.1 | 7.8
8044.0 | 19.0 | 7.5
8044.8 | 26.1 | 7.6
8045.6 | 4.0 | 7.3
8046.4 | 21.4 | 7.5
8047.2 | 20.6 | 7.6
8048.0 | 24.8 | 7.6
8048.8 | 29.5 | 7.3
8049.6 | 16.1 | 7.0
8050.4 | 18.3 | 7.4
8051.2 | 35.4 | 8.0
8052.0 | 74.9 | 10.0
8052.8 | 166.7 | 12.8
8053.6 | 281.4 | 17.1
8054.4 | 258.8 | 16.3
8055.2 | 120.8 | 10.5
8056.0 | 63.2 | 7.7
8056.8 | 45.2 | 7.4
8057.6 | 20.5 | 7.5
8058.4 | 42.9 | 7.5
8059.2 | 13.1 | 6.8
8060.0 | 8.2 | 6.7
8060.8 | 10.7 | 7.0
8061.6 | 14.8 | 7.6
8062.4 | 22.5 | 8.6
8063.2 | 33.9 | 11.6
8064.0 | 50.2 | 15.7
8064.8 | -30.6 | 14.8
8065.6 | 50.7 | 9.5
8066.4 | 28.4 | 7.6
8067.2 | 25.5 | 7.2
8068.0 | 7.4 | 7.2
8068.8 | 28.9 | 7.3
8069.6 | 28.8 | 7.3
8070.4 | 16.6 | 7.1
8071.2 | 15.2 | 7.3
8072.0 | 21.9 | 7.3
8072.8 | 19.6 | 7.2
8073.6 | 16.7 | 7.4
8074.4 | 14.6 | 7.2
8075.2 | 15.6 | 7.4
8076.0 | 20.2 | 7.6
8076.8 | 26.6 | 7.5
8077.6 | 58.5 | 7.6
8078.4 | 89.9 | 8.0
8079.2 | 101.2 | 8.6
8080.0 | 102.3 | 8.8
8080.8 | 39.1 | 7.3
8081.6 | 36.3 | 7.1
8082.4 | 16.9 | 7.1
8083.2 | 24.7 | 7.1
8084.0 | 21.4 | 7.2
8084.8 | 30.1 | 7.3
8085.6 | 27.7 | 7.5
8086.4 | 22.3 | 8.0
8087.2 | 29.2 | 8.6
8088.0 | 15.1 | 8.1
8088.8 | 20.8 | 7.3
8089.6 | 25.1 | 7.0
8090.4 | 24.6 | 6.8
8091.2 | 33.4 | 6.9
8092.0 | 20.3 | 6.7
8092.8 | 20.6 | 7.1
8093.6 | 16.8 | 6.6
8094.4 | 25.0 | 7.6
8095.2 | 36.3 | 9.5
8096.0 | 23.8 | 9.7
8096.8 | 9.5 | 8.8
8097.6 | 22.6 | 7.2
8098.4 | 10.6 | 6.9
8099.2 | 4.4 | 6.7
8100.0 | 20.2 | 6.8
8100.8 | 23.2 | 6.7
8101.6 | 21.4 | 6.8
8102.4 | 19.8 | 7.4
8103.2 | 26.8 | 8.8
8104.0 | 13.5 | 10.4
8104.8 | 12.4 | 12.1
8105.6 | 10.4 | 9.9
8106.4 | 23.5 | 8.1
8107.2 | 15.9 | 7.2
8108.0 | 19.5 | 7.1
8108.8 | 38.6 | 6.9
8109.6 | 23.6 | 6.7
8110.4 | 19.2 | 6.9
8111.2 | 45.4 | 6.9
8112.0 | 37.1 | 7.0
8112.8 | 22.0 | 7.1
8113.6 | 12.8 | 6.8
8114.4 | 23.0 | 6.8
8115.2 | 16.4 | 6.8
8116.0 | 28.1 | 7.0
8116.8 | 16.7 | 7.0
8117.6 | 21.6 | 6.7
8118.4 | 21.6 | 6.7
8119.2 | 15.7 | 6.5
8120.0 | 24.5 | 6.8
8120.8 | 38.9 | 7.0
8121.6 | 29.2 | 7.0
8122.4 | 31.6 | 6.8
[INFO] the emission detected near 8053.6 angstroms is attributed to H-alpha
